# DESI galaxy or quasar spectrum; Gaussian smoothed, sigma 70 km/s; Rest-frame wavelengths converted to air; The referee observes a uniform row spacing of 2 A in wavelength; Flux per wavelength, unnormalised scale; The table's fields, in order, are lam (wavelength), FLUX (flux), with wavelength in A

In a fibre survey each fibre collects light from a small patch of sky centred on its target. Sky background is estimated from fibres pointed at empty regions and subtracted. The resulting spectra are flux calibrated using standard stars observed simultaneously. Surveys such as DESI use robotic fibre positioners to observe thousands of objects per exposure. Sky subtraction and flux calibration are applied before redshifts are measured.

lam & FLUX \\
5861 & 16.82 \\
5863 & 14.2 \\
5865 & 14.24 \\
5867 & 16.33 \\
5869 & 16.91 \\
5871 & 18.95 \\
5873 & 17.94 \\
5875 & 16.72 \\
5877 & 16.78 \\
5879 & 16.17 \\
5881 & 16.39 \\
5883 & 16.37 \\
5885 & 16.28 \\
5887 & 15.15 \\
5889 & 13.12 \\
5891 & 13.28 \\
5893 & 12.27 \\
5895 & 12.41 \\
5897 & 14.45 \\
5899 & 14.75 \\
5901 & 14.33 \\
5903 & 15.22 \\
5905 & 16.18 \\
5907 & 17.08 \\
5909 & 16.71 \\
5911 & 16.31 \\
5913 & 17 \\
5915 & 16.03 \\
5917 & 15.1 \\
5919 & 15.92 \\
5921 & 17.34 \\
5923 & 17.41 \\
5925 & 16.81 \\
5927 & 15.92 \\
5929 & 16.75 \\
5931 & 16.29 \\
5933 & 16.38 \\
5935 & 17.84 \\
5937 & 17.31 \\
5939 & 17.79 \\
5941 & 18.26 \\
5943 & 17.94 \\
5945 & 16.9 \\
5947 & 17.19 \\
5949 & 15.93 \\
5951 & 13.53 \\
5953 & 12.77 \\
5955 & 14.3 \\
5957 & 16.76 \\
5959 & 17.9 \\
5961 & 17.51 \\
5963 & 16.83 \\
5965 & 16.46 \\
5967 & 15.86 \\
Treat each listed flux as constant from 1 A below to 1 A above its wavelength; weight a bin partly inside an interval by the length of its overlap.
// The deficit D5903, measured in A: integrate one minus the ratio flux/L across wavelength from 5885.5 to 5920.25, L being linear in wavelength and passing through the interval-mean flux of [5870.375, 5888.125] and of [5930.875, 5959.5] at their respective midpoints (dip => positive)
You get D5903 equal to 3.2 A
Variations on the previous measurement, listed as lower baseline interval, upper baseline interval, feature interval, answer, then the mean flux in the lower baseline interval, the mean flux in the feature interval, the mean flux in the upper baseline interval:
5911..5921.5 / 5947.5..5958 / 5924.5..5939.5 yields -1.2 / 16.2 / 16.9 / 14.8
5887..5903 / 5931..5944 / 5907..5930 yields -1.1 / 13.7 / 16.5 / 17.5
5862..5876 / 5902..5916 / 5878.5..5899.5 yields 2.4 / 16.5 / 14.6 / 16.4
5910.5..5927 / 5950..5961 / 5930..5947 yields -1.6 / 16.5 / 17.3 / 15.3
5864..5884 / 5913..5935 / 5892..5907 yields 2.0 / 16.7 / 14.4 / 16.5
